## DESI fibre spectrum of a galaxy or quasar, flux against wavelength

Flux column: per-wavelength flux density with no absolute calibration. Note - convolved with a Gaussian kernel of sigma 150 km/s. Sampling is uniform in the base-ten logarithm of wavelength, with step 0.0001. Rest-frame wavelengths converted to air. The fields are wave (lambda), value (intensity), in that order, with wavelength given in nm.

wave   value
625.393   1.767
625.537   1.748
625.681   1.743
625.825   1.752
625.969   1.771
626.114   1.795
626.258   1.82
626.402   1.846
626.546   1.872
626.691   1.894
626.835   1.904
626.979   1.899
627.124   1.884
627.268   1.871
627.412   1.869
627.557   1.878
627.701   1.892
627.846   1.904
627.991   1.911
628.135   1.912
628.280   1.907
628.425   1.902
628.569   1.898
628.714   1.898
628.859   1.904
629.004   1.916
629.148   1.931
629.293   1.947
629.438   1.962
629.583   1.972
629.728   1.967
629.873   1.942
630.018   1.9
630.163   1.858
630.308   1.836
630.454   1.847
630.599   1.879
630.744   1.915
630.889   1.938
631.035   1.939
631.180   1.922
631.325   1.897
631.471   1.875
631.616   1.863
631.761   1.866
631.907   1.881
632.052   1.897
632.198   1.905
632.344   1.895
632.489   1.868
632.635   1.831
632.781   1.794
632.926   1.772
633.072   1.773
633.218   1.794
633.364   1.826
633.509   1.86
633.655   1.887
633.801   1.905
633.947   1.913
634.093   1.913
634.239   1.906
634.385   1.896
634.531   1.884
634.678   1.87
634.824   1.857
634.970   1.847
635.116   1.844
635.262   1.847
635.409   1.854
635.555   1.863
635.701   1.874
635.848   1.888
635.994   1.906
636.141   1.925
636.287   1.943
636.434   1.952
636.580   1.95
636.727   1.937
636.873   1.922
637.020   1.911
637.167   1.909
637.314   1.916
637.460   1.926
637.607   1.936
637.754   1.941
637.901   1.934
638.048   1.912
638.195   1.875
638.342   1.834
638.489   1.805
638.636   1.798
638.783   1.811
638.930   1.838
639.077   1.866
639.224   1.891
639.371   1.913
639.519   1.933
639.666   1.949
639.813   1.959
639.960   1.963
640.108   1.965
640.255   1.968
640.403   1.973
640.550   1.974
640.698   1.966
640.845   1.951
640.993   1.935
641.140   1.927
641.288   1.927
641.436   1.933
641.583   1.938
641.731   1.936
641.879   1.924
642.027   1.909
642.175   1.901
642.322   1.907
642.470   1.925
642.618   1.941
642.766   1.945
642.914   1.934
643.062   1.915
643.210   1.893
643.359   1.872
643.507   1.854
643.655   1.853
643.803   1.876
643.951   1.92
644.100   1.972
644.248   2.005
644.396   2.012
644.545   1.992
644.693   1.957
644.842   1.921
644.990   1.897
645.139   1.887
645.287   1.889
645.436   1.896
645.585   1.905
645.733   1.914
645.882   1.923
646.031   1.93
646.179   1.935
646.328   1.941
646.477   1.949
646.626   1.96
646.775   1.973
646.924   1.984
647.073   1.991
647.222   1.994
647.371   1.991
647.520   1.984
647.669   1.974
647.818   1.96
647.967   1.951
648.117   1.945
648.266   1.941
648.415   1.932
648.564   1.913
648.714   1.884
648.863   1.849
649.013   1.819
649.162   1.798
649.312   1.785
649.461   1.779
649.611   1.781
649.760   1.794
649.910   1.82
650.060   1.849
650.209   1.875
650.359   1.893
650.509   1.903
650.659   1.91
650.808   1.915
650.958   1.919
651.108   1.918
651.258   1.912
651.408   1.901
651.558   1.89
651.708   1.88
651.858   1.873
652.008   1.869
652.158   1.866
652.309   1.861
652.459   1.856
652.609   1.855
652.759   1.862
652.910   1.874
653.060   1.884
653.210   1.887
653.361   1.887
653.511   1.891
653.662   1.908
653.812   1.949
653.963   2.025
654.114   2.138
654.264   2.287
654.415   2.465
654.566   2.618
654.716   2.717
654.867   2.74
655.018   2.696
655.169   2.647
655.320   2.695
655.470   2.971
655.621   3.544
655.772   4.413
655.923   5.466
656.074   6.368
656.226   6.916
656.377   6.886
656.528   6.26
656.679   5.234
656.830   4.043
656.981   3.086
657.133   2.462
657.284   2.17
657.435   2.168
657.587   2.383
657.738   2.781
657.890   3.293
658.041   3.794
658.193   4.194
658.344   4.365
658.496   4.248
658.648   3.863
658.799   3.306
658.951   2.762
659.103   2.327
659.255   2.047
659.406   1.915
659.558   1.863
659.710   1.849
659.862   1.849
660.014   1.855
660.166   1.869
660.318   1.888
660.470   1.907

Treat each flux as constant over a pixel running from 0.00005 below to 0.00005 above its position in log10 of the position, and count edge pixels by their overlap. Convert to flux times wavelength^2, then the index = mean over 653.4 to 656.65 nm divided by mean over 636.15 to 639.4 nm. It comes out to 2.0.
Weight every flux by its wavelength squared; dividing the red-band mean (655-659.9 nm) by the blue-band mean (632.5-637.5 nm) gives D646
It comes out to 2.03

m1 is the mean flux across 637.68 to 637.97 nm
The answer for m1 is 1.94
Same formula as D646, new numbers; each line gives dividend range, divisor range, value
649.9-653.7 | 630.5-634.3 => 1.07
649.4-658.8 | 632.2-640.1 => 1.57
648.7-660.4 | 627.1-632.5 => 1.50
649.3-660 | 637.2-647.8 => 1.46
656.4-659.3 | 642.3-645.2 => 1.89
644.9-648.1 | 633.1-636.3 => 1.08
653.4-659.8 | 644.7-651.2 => 1.76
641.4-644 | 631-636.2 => 1.05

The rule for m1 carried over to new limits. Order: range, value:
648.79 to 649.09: 1.83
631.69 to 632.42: 1.89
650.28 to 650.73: 1.9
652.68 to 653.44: 1.88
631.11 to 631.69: 1.89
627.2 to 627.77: 1.88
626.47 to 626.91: 1.89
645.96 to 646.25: 1.94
